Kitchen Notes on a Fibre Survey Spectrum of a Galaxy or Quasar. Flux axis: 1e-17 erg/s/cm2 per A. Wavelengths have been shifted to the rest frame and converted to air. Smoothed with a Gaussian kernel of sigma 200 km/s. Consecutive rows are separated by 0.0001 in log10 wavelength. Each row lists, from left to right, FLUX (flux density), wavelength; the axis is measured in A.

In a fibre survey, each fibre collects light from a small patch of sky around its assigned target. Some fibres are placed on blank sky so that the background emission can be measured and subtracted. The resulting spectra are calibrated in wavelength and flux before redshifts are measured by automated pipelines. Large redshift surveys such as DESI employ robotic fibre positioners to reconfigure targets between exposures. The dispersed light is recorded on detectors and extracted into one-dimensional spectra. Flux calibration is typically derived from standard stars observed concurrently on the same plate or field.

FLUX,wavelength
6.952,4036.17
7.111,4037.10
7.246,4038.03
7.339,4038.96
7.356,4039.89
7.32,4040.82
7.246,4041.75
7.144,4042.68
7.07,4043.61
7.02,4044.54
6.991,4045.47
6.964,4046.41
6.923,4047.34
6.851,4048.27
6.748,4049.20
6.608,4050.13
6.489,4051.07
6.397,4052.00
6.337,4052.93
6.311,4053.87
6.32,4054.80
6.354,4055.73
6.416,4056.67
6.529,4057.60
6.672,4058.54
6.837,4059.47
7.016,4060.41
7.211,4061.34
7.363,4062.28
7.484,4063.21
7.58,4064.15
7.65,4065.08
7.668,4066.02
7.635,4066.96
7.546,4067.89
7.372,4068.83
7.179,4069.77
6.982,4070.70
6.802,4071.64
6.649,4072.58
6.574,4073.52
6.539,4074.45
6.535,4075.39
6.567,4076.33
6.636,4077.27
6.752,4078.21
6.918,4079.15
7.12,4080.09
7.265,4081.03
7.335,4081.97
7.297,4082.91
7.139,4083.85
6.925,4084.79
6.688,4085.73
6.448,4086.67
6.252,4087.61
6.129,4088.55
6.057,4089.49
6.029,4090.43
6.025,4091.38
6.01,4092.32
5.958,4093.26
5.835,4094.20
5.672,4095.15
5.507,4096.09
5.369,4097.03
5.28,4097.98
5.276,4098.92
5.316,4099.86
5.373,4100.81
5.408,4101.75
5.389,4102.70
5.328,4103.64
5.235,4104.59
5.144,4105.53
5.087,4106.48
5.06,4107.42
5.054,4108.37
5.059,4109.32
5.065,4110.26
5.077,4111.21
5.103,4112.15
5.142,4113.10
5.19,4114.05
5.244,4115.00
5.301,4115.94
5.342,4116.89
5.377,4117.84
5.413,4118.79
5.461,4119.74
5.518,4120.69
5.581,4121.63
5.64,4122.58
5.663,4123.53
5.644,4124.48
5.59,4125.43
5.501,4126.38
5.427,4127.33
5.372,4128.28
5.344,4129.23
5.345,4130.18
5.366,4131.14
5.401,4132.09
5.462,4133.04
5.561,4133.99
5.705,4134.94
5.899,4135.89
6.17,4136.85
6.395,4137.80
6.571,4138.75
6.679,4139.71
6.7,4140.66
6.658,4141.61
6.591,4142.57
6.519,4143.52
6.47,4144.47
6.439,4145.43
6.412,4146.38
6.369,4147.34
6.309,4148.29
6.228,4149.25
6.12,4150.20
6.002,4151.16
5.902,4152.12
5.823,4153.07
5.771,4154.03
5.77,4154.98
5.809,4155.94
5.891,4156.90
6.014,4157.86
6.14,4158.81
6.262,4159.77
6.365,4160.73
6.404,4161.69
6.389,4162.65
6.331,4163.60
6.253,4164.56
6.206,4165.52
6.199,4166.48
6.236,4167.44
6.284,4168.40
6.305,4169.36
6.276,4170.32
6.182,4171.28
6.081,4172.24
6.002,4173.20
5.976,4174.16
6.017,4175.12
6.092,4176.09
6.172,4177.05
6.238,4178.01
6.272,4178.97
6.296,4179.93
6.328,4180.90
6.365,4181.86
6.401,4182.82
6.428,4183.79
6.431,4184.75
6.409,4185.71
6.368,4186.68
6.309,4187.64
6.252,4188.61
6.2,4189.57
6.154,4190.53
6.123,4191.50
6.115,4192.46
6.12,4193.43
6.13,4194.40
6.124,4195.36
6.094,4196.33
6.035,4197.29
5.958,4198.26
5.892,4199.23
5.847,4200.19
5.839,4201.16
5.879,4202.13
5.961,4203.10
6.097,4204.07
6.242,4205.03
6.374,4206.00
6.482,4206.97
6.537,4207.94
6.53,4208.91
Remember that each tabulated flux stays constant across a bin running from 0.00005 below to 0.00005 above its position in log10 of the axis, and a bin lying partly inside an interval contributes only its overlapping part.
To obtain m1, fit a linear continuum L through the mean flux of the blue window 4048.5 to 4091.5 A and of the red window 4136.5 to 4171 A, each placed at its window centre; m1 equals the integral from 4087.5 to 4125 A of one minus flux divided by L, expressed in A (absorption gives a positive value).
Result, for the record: 6.38 A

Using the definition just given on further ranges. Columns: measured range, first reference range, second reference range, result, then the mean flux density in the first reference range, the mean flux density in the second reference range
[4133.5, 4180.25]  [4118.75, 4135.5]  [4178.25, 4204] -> -3.1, 5.51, 6.16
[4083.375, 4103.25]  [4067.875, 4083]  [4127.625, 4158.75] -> 2.3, 6.92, 6.03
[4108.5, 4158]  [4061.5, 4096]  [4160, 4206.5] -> 5.3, 6.78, 6.19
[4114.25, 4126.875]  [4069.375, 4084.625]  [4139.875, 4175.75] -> 2.0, 6.89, 6.21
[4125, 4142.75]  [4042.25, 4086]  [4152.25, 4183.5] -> 1.5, 6.92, 6.16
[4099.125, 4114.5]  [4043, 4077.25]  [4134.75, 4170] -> 3.2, 6.89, 6.24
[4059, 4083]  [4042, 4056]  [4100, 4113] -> -3.8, 6.72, 5.18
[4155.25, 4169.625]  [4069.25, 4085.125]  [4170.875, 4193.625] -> 0.3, 6.9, 6.22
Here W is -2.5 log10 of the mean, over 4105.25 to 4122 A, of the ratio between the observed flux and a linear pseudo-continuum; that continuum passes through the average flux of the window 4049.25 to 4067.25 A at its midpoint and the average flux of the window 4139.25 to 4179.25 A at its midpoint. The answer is 0.238 mag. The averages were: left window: 6.88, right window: 6.22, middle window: 5.23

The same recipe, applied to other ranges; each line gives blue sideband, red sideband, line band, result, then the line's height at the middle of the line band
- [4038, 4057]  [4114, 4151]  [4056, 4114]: 0.02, 6.4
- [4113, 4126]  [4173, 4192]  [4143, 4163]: -0.05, 5.87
